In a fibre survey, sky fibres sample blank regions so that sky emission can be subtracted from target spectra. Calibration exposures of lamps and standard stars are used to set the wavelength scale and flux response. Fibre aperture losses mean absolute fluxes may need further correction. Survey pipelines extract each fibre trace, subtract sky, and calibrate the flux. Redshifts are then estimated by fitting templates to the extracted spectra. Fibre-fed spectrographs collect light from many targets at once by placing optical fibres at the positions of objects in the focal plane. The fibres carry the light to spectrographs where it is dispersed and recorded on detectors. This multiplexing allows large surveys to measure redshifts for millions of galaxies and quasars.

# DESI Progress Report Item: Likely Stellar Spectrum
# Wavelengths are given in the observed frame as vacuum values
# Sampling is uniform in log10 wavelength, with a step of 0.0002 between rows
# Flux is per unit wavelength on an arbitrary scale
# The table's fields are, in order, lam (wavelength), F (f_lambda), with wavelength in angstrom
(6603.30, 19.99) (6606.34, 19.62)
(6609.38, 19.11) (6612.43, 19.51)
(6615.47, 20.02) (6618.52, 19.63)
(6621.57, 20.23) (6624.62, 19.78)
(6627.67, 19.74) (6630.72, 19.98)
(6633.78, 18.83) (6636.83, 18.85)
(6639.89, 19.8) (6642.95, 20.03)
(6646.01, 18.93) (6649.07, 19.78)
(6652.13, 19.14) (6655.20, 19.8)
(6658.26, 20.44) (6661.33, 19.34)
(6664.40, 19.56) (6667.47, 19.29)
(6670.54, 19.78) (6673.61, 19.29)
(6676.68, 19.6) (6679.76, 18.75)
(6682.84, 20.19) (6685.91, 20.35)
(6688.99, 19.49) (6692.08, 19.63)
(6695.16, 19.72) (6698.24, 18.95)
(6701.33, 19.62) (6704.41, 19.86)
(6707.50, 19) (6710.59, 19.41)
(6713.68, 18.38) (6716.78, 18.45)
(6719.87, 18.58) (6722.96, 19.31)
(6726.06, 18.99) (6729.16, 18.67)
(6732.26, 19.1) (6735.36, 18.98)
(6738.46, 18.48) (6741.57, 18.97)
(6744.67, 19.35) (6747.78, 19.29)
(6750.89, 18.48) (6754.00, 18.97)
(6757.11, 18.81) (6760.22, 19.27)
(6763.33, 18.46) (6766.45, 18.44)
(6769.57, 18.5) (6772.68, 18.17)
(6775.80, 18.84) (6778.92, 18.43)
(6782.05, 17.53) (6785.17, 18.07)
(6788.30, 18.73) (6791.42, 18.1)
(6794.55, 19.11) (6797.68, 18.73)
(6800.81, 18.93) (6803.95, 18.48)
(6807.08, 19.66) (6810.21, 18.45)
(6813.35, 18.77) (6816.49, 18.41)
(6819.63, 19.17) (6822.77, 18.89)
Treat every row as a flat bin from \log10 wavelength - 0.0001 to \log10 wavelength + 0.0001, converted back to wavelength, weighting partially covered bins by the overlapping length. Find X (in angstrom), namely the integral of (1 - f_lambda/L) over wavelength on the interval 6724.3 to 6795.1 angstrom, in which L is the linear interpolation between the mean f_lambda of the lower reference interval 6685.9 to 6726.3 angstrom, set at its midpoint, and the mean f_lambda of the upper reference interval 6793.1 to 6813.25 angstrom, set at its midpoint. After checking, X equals 1.3 angstrom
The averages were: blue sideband 19.2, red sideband 18.9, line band 18.7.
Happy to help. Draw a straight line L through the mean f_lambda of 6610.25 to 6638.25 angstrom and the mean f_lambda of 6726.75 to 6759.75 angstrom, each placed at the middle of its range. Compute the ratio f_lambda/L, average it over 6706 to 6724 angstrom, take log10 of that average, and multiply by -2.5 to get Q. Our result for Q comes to 0.01 mag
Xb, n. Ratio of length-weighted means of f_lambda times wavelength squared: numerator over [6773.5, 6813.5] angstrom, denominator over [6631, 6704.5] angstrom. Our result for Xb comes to 0.99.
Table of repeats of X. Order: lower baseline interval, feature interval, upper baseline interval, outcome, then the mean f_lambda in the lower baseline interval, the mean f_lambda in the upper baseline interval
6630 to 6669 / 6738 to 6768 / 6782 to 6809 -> 0.06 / 19.5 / 18.7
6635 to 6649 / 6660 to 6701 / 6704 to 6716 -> -0.70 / 19.4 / 19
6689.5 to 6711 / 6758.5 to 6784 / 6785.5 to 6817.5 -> 0.66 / 19.5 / 18.7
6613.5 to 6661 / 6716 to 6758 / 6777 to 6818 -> 0.18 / 19.7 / 18.6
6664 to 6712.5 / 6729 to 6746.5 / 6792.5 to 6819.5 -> 0.25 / 19.5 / 18.8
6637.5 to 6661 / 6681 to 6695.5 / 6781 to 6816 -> -0.37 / 19.6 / 18.6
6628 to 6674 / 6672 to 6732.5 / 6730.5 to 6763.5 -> -0.16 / 19.5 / 18.9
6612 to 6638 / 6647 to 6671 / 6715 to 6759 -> -0.26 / 19.6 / 18.9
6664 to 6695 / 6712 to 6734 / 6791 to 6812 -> 0.61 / 19.6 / 18.8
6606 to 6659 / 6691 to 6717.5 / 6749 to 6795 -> -0.26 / 19.6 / 18.5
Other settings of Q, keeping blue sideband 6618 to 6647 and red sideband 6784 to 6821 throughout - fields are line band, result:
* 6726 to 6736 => 0.01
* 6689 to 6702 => -0.01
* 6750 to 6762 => 0.00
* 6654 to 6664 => -0.02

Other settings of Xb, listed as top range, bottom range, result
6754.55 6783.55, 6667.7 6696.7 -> 0.97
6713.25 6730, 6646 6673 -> 0.98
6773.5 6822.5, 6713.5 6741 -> 1.01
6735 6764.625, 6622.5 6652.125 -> 1.00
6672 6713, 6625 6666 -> 1.01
